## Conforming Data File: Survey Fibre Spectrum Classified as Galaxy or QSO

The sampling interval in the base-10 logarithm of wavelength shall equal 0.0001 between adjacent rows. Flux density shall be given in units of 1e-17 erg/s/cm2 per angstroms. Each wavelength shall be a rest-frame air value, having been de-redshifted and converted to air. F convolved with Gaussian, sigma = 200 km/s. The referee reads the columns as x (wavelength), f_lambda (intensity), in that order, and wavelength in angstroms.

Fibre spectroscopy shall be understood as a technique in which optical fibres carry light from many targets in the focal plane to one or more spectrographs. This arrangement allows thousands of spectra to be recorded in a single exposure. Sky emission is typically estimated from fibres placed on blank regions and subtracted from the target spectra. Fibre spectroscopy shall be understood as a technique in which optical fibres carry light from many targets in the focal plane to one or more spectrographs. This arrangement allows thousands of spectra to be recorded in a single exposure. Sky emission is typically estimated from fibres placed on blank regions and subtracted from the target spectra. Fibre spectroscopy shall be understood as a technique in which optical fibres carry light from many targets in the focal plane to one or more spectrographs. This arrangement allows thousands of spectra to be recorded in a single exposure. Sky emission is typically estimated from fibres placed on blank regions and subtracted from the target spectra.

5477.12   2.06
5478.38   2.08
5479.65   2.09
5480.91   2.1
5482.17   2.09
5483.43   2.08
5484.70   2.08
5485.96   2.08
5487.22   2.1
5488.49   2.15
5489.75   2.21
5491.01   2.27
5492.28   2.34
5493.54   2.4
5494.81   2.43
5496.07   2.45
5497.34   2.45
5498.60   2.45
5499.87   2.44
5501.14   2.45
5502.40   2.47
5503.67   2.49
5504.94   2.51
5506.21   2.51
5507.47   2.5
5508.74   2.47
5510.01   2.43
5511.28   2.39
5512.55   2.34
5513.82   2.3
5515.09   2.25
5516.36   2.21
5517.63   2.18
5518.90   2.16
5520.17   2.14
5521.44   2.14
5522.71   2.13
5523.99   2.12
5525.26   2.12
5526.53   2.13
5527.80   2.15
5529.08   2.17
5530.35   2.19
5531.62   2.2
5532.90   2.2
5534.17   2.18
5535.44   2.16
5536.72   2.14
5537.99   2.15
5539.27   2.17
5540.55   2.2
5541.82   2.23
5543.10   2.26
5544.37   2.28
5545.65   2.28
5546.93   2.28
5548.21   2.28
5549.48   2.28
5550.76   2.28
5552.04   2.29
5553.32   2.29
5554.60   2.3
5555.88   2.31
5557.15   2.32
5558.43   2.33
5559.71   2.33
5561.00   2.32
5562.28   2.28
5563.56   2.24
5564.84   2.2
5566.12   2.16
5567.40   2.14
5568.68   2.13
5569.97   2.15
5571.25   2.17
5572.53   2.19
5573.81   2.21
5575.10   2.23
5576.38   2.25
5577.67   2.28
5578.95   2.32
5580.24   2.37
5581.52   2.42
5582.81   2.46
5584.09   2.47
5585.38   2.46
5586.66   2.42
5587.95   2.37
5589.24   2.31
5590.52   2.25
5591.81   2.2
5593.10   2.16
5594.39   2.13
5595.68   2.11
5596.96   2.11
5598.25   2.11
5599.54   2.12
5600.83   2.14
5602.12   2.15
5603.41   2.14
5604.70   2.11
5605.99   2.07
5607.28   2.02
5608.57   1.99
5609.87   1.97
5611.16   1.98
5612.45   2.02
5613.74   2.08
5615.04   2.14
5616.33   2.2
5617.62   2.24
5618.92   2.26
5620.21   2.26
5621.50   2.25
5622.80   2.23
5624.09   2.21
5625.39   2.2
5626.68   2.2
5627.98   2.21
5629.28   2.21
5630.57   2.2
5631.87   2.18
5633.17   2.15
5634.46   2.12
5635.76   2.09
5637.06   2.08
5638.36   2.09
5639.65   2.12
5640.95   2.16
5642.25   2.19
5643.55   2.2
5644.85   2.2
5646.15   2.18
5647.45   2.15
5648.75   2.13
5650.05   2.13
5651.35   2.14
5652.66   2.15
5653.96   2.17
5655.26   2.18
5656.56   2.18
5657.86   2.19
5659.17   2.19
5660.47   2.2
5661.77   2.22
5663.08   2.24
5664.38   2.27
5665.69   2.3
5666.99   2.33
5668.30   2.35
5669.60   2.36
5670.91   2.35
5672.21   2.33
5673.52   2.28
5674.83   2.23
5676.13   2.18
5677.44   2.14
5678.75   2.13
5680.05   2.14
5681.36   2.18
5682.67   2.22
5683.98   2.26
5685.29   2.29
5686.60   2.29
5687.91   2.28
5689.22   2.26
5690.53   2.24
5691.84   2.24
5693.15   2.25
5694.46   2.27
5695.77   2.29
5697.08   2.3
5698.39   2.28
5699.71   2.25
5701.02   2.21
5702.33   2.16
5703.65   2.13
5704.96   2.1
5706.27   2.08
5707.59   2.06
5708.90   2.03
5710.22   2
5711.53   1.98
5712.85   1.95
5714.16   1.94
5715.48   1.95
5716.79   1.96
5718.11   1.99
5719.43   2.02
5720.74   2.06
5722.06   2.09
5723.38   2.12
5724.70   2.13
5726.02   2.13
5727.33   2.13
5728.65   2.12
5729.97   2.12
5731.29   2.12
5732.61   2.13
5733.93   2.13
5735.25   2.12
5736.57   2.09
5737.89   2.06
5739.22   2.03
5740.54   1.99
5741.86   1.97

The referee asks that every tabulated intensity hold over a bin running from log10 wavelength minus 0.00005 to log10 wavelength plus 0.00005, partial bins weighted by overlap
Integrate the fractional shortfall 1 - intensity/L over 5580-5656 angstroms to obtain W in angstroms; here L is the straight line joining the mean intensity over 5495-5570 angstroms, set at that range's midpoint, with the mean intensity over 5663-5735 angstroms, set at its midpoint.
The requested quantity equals 1.4 angstroms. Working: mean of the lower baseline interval 2.27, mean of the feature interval 2.18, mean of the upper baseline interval 2.17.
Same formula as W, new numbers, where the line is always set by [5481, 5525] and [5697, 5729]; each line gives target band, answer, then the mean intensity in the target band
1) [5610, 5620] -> 0.2 angstroms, 2.13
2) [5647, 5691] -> -2.0 angstroms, 2.23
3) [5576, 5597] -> -0.9 angstroms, 2.31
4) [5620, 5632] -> -0.2 angstroms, 2.21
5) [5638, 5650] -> 0.0 angstroms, 2.16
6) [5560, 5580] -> 0.0 angstroms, 2.22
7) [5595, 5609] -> 0.6 angstroms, 2.1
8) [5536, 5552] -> 0.1 angstroms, 2.24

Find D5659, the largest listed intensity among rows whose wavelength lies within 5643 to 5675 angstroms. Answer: 2.36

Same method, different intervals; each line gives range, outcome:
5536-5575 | 2.33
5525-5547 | 2.28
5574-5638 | 2.47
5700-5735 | 2.21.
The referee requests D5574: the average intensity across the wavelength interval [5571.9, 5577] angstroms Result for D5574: 2.22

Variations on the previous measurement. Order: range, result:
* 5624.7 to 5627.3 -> 2.2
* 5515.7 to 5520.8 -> 2.17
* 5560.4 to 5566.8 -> 2.24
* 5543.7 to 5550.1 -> 2.28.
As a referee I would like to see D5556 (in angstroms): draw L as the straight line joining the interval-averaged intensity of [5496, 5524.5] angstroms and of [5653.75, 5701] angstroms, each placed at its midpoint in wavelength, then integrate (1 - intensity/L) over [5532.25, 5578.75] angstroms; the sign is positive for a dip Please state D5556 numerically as 1.64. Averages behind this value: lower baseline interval 2.35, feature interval 2.24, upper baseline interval 2.25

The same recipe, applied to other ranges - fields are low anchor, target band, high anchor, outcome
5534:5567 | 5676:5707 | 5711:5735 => -1.8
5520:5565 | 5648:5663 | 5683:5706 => 0.4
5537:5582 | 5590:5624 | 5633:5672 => 1.4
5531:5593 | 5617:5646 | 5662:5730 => 0.4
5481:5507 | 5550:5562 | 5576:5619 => -0.3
